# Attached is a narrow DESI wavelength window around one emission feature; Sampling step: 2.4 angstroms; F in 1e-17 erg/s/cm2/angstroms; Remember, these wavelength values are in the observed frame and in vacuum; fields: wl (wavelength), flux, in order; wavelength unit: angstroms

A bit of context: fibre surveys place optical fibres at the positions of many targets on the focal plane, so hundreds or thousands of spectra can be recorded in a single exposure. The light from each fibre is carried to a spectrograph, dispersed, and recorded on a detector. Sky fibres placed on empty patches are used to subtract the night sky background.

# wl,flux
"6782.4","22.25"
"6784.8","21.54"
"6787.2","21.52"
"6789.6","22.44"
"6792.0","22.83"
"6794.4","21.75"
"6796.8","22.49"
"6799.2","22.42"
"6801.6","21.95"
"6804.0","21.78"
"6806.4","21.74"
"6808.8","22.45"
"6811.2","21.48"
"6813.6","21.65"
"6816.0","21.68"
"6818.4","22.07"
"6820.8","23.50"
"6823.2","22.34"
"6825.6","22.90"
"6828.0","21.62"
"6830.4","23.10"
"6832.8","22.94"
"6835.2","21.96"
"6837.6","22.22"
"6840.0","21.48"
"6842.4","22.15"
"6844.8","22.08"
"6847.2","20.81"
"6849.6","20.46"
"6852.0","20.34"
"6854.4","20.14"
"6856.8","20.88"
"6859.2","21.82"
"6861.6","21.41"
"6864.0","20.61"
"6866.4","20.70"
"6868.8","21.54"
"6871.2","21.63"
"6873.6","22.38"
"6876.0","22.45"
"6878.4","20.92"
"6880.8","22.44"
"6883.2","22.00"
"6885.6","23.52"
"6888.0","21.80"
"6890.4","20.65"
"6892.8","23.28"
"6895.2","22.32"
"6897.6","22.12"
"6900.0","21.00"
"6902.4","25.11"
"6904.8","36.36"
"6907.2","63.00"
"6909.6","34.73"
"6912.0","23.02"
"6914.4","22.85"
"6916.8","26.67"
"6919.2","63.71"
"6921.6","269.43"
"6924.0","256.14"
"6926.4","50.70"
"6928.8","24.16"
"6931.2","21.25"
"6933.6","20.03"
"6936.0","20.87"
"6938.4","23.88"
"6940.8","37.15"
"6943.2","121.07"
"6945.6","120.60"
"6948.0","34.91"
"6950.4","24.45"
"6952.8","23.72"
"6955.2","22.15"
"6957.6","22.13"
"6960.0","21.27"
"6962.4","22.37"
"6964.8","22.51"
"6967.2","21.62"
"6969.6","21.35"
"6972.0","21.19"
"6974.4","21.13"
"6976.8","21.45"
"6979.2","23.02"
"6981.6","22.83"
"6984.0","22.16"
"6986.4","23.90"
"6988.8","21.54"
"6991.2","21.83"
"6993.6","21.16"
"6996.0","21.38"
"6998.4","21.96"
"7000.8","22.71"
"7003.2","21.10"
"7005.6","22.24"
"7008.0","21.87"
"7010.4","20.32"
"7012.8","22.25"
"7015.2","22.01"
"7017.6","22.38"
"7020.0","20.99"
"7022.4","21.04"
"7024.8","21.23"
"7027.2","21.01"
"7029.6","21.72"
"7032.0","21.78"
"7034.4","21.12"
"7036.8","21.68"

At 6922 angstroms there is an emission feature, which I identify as H-alpha 6563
